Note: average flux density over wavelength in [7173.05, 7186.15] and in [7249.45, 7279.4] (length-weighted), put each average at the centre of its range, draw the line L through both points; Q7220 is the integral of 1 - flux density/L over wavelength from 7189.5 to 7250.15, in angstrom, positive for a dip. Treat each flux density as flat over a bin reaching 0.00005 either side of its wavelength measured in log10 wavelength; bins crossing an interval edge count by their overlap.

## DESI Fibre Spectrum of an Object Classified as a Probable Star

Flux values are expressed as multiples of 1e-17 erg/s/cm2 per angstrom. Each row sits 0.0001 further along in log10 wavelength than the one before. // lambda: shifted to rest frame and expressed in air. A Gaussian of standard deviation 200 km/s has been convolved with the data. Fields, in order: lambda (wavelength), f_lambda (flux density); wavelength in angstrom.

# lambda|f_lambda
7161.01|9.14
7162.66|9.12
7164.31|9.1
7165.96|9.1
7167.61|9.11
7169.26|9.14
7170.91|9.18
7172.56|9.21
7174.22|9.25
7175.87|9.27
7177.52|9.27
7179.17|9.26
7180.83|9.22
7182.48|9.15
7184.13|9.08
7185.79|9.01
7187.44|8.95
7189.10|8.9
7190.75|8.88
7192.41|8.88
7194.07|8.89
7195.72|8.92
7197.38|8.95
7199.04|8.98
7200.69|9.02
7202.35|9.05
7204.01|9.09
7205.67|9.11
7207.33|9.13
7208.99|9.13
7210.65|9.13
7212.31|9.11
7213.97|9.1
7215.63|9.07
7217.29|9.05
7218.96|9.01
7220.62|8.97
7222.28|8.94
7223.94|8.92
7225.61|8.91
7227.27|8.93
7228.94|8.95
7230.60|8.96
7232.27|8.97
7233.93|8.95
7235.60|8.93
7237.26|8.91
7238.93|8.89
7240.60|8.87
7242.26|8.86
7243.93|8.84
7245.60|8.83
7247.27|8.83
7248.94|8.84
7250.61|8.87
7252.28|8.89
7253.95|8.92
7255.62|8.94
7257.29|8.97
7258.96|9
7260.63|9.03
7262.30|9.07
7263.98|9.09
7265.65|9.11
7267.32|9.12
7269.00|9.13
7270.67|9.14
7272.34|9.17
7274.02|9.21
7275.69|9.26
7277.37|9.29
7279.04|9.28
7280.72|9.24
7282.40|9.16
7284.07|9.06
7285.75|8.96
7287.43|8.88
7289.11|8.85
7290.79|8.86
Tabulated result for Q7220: 1.1 angstrom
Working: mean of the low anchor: 9.19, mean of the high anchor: 9.08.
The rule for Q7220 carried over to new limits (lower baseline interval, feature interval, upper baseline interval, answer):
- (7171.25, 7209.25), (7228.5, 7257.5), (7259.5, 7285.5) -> 0.7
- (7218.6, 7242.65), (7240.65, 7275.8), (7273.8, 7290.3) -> 0.1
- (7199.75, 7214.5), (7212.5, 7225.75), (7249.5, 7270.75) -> 0.1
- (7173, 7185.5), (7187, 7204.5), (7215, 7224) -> 0.3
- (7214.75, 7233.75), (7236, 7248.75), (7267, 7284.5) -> 0.3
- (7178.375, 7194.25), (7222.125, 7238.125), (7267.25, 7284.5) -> 0.3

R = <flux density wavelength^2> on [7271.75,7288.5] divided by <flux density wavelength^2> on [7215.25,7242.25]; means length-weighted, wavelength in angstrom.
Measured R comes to 1.0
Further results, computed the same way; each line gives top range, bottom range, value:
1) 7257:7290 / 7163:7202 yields 1.03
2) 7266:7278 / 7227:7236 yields 1.04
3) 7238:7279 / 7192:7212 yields 1.01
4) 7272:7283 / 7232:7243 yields 1.05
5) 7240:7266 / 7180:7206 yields 1.01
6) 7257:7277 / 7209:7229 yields 1.02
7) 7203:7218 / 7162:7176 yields 1.01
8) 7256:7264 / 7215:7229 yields 1.02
